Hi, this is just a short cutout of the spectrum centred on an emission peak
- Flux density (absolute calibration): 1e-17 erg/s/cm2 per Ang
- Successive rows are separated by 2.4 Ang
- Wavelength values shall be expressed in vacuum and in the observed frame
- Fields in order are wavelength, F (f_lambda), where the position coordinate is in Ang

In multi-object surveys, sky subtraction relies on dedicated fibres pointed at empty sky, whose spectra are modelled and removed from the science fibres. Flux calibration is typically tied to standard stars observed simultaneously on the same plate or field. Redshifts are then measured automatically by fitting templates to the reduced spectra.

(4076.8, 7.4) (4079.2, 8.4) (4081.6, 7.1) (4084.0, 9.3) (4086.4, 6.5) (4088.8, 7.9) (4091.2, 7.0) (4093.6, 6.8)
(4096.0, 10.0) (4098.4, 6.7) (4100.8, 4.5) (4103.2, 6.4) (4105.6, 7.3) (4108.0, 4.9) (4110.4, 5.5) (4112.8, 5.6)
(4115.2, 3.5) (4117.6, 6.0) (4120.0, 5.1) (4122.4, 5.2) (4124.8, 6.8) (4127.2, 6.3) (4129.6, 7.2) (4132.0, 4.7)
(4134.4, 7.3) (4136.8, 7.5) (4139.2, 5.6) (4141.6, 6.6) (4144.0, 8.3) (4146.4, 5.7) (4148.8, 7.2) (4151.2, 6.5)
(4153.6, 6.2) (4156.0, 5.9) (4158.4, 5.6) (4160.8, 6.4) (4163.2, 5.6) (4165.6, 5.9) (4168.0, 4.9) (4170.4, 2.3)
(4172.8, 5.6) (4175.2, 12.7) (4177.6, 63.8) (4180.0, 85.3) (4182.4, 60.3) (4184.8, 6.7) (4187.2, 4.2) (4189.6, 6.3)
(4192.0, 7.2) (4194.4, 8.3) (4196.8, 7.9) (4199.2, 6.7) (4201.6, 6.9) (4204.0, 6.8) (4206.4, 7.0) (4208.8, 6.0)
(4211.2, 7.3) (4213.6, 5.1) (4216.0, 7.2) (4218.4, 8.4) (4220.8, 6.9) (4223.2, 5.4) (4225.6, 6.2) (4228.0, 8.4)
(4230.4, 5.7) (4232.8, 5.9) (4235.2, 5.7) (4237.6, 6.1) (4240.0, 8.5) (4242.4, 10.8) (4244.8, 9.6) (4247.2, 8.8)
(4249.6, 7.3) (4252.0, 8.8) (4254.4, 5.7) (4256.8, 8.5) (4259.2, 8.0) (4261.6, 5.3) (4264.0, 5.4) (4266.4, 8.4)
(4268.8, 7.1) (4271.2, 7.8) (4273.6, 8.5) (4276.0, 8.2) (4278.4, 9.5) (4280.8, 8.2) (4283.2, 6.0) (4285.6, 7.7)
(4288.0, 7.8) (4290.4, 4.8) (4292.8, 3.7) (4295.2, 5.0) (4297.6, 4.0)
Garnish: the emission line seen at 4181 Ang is [O II] 3727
